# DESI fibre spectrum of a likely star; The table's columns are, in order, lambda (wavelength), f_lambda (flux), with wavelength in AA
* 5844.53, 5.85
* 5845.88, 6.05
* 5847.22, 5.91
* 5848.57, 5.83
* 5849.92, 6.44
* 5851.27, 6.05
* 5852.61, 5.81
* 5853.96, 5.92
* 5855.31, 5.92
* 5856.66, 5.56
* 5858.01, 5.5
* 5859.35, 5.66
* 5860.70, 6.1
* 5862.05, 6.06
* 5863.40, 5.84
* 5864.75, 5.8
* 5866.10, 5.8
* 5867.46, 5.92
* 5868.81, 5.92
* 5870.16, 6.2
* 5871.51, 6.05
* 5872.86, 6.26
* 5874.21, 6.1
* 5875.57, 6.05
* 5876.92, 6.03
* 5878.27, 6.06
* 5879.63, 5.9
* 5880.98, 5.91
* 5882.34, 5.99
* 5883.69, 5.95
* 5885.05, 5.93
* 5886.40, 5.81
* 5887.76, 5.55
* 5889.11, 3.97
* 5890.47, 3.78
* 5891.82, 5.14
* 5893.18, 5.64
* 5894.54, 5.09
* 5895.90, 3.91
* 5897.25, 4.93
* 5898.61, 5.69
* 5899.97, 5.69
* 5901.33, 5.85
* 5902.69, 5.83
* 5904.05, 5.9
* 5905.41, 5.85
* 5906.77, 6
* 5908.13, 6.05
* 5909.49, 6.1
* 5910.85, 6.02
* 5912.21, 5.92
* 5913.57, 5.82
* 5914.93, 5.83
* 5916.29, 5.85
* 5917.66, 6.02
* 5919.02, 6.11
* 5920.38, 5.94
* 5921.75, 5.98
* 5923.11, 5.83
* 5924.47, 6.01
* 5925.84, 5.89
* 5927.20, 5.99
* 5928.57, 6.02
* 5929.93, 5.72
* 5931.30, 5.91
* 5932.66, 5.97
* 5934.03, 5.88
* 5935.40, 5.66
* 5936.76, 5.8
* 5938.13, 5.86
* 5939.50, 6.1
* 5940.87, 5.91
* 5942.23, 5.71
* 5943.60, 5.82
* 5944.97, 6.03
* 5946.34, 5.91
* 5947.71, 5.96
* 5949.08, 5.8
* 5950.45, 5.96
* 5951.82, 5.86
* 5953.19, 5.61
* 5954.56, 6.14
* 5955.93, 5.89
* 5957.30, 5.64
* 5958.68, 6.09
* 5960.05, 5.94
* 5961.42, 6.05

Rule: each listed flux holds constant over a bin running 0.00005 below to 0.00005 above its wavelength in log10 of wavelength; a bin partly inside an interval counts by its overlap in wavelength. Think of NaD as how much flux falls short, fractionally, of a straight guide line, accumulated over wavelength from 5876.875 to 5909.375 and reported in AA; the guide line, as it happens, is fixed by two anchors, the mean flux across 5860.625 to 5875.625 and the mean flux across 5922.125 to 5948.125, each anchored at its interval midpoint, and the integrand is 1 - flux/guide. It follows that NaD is 2.4 AA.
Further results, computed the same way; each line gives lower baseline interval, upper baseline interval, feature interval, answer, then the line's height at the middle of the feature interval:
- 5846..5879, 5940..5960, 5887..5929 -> 2.1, 5.92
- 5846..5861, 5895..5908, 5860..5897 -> 0.4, 5.7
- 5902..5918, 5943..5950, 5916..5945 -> 0.0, 5.92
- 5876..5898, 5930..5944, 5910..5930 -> -0.9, 5.69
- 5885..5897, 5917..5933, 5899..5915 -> -1.5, 5.41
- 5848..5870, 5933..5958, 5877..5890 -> 0.5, 5.88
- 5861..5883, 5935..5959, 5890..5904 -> 1.7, 5.95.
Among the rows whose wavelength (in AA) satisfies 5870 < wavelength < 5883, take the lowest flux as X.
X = 5.9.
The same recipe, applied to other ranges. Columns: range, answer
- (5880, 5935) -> 3.78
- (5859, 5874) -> 5.66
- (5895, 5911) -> 3.91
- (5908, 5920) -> 5.82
